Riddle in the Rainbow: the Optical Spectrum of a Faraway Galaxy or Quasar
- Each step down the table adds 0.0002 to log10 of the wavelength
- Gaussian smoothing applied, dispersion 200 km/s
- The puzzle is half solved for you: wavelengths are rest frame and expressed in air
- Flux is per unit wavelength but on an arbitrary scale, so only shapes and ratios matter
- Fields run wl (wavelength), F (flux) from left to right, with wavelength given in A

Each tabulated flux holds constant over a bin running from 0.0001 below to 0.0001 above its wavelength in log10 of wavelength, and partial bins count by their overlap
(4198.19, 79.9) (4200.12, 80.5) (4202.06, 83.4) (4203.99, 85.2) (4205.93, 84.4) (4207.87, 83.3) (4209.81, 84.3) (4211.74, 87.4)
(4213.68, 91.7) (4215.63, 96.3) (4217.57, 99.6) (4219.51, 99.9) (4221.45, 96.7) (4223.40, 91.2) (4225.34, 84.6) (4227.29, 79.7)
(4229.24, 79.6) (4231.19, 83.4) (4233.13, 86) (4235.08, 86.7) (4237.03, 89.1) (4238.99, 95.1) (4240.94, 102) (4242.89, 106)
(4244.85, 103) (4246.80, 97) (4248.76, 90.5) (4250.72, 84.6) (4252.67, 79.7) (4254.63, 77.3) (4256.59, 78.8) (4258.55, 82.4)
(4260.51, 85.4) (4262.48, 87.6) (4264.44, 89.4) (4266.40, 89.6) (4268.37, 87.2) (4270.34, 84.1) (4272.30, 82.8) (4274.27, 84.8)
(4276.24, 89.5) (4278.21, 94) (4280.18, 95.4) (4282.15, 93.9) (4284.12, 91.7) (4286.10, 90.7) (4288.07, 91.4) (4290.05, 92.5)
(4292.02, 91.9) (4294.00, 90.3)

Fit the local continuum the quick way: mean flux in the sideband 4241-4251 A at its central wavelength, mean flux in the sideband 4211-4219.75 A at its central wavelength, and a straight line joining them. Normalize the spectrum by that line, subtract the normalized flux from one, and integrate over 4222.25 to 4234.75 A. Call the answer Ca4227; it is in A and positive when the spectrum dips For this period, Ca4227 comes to 1.5 A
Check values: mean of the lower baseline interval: 94.7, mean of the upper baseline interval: 97.5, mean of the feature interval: 84.4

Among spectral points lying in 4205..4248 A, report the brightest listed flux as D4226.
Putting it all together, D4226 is 106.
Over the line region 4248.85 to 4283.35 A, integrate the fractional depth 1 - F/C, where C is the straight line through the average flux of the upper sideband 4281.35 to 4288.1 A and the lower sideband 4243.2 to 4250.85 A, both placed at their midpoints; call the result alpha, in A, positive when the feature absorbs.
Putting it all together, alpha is 2.7 A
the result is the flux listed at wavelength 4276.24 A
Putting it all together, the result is 89.5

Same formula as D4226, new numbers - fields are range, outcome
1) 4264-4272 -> 89.6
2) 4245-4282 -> 97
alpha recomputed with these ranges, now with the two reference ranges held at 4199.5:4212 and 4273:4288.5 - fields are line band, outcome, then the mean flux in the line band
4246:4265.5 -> 0.80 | 85.2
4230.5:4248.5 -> -1.44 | 94.3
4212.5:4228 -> -1.31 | 92.6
